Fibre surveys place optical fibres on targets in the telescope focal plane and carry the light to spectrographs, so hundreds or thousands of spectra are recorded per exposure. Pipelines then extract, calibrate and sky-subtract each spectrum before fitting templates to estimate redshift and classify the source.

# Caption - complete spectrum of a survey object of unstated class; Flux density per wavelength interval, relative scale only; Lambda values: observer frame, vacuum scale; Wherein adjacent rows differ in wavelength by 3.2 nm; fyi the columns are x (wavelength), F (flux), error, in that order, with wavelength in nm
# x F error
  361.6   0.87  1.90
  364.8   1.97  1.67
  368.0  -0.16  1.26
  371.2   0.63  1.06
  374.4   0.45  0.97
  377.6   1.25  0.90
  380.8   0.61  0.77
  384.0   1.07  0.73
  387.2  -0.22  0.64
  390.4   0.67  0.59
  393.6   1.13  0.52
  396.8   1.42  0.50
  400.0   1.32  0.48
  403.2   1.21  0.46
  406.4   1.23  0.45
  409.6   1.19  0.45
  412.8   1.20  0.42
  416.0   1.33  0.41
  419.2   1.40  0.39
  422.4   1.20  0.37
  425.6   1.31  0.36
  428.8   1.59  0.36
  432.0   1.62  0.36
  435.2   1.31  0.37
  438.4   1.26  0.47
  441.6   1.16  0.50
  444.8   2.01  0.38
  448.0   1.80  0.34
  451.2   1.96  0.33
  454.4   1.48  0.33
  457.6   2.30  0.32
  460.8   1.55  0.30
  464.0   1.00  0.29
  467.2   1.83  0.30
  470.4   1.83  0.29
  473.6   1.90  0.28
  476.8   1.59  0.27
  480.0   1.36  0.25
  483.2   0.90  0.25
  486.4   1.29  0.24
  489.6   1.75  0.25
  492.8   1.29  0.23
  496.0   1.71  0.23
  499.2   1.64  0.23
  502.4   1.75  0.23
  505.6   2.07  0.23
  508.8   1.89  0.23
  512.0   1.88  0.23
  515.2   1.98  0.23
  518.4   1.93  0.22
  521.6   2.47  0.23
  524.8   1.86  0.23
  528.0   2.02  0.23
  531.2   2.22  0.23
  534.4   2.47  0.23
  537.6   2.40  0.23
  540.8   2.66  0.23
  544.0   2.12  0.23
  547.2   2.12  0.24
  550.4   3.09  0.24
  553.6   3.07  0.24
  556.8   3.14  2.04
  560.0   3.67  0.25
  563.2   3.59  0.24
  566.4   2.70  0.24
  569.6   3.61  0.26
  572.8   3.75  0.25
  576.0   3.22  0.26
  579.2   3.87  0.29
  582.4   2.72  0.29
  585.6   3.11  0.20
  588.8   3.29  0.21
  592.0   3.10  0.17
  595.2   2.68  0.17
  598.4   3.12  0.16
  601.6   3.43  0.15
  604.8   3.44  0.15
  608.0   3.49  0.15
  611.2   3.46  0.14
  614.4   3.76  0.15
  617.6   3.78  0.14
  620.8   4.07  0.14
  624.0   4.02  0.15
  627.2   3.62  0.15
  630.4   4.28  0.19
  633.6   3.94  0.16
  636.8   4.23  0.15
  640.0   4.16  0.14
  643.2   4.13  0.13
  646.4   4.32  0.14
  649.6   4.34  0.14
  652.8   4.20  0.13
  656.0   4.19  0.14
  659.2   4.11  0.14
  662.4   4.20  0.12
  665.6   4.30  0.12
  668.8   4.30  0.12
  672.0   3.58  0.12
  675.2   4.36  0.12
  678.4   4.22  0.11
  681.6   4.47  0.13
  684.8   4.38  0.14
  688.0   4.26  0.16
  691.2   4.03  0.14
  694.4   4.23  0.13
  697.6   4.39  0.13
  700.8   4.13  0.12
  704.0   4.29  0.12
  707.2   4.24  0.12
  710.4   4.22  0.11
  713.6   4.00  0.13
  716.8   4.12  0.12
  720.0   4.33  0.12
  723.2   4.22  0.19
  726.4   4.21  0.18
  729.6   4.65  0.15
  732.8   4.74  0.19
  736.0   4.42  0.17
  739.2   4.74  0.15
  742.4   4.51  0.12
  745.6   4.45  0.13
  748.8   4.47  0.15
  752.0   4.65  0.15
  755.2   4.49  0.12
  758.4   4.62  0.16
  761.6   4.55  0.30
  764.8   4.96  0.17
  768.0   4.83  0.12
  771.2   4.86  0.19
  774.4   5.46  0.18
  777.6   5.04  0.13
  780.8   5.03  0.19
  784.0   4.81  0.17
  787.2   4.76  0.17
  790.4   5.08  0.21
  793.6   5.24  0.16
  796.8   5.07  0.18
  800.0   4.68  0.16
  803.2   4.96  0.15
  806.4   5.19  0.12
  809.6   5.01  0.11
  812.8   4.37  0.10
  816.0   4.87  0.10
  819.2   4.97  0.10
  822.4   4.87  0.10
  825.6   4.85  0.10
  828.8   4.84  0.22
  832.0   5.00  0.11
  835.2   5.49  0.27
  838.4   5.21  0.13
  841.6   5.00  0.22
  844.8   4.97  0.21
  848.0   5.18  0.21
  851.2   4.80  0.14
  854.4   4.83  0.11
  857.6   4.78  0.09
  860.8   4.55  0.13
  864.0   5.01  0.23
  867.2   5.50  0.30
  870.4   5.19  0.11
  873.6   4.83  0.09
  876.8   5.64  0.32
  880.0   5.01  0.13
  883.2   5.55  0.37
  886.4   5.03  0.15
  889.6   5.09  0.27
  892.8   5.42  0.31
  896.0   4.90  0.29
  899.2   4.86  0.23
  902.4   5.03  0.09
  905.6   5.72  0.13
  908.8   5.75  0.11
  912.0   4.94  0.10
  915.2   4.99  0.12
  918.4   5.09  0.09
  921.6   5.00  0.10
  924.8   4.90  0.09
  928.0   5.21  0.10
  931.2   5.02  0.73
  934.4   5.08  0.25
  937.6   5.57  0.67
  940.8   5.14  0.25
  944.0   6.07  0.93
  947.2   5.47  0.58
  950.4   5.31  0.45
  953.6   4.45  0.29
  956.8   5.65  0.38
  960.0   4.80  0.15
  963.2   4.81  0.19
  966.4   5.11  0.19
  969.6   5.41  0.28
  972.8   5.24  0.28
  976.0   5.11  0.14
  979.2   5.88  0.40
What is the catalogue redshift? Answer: 0.381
